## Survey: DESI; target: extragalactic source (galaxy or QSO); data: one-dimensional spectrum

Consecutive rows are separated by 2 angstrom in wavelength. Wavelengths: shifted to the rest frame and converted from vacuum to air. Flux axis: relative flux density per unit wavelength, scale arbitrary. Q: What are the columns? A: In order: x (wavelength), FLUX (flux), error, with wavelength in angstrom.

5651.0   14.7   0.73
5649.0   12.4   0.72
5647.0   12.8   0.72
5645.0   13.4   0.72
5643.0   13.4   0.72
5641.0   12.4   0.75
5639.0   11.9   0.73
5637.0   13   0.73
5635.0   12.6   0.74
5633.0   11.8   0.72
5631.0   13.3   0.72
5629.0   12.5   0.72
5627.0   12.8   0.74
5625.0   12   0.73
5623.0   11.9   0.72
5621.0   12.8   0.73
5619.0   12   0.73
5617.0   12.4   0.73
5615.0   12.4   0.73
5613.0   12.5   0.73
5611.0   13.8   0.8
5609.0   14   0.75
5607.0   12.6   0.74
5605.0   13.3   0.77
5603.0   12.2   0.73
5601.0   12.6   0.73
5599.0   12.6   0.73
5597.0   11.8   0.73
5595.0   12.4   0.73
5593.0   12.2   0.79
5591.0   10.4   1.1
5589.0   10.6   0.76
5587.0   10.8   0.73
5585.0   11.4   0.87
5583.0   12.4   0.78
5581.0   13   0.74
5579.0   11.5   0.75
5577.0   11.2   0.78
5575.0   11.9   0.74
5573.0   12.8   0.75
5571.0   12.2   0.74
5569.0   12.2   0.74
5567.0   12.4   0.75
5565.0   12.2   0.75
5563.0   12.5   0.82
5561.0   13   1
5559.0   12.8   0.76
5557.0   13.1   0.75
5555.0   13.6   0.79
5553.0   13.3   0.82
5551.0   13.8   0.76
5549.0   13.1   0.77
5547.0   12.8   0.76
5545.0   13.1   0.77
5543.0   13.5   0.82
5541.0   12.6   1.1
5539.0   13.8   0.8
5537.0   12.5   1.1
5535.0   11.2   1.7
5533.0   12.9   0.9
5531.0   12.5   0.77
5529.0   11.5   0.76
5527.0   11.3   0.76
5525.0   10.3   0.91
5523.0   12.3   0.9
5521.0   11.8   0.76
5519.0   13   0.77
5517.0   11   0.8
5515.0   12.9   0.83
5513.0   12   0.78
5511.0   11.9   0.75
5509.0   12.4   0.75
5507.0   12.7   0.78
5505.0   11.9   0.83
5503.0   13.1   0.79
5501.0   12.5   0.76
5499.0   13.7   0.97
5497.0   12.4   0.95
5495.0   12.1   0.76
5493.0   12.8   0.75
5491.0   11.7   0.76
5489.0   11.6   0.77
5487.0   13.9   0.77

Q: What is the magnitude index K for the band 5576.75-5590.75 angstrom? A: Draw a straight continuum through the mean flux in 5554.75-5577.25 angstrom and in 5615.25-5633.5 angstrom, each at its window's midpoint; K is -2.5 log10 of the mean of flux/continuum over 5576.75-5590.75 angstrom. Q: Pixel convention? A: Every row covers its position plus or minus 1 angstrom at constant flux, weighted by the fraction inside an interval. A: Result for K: 0.087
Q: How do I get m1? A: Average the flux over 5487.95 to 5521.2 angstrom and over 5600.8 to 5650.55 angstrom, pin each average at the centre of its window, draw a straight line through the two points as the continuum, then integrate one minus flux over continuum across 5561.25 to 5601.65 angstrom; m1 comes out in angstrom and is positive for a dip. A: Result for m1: 1.9 angstrom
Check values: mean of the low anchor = 12.3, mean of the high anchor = 12.7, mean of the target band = 12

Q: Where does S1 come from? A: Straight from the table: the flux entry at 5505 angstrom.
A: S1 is 11.9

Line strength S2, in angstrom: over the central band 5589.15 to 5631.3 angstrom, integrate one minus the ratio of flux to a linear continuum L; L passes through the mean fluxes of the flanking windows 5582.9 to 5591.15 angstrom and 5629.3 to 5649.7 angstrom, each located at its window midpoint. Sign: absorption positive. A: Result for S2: -2.40 angstrom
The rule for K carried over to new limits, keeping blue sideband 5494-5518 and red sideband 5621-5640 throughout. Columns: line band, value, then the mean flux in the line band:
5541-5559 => -0.07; 13.2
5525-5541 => 0.02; 12.1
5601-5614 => -0.05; 13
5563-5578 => 0.02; 12.2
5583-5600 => 0.08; 11.6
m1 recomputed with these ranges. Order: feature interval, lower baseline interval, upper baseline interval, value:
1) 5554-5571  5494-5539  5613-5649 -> -0.48 angstrom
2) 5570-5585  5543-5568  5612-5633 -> 0.84 angstrom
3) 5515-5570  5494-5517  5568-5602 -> -1.58 angstrom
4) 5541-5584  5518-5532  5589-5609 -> -2.35 angstrom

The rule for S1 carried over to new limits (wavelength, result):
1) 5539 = 13.8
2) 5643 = 13.4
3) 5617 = 12.4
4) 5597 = 11.8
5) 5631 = 13.3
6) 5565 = 12.2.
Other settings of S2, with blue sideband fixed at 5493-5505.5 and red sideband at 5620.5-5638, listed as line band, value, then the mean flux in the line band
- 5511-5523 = 0.5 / 12.1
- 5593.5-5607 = 0.1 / 12.5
